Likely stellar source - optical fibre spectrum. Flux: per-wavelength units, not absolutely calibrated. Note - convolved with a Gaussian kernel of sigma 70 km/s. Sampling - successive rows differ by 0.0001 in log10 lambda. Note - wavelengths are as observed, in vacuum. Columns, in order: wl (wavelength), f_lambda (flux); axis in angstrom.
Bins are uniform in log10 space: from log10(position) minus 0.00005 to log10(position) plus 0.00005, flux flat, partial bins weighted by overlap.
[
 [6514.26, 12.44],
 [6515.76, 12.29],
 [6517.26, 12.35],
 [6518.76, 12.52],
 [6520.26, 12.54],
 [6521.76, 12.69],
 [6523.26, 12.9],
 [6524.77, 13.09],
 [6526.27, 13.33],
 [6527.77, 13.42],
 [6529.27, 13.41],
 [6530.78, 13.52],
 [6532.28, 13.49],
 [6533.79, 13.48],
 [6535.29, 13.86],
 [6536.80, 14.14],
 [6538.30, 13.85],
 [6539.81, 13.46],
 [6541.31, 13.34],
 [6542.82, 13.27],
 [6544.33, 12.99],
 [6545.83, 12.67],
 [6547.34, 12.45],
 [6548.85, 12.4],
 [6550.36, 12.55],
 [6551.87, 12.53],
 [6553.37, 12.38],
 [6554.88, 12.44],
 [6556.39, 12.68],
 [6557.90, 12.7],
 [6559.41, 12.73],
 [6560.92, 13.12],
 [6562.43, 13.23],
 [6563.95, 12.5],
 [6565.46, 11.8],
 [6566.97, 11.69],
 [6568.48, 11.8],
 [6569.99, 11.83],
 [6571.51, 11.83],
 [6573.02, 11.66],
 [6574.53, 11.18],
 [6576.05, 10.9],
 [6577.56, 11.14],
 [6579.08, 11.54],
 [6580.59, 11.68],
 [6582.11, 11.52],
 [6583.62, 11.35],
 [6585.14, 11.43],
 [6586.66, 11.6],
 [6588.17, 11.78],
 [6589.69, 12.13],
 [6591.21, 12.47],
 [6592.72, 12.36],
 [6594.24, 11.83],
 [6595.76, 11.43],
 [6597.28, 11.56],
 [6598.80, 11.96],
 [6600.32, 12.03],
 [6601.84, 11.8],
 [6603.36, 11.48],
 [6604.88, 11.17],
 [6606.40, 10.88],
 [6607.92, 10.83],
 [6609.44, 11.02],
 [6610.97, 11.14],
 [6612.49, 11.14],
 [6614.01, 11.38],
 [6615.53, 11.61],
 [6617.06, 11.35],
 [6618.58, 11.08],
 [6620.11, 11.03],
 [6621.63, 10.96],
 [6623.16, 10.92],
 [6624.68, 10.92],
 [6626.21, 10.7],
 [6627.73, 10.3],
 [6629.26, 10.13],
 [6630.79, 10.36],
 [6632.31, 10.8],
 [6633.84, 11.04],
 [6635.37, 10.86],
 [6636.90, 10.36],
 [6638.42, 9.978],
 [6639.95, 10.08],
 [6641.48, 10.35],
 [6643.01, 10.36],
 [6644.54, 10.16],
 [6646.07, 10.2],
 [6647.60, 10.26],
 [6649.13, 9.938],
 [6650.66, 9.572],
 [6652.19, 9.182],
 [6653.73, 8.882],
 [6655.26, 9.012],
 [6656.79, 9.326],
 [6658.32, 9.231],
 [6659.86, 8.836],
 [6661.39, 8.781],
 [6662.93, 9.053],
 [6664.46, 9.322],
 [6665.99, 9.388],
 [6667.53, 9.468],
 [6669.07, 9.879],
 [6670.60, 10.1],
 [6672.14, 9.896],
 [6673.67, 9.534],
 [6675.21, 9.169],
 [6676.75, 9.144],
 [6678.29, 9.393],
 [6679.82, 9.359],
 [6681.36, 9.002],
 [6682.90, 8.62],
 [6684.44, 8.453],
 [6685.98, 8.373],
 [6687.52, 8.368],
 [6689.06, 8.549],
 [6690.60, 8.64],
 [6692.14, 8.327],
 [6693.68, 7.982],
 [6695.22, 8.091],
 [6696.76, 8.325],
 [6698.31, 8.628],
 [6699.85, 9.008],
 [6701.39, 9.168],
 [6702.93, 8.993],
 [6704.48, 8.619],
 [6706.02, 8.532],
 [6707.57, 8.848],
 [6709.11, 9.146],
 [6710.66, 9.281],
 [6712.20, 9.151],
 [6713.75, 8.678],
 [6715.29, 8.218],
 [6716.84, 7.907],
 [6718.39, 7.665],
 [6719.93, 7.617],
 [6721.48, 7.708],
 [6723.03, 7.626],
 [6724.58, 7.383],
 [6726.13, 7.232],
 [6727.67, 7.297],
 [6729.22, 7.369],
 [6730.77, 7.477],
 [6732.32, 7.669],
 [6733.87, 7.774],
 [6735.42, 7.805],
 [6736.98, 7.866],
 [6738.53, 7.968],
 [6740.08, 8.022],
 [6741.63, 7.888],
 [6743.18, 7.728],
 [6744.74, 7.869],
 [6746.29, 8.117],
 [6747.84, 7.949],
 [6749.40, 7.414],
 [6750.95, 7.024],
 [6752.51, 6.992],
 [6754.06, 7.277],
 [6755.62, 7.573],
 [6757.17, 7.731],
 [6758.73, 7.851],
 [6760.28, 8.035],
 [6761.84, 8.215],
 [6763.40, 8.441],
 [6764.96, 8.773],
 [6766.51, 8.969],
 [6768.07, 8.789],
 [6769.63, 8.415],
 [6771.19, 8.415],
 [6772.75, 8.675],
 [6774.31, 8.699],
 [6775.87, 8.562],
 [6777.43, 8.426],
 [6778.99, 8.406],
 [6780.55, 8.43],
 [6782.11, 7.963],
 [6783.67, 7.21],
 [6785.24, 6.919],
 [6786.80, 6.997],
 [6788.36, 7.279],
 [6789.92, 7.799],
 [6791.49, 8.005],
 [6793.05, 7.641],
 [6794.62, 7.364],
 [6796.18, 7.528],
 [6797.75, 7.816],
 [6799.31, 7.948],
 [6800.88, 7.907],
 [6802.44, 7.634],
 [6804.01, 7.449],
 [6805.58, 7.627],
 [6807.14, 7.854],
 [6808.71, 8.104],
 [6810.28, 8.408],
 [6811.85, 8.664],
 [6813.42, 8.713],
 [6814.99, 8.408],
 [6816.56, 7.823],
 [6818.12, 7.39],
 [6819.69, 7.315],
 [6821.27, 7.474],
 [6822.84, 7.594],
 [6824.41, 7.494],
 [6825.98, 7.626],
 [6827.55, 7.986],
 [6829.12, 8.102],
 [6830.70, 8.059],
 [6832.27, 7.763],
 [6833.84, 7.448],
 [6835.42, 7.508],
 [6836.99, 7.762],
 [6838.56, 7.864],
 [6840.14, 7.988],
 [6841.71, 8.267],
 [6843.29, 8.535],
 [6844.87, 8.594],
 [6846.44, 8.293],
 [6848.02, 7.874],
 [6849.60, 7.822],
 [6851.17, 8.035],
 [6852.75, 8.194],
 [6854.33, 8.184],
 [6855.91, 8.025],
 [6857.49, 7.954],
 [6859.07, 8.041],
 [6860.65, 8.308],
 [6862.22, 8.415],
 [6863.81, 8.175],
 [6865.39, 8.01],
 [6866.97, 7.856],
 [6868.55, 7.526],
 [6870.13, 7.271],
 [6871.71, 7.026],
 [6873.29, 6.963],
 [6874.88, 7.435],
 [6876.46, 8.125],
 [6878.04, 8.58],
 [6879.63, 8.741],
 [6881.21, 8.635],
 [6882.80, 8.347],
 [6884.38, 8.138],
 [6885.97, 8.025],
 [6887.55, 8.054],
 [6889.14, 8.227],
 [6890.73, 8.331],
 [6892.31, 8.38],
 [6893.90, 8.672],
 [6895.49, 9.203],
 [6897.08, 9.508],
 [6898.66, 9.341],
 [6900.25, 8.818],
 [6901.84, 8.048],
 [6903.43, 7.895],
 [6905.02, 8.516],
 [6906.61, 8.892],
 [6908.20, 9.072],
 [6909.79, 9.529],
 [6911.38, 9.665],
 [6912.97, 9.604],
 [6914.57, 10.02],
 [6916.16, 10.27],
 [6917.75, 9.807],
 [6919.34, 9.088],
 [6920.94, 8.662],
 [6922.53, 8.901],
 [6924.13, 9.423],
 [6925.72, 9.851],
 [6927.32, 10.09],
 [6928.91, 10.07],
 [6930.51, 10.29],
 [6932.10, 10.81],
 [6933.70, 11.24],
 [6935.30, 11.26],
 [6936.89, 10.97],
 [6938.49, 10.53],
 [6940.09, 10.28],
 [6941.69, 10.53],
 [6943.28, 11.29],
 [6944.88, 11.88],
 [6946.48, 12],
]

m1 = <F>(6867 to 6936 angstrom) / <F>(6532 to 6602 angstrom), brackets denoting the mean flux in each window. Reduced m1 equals 0.7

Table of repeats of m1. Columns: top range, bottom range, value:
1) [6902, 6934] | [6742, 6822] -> 1.20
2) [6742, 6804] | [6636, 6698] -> 0.85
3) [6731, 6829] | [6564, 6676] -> 0.74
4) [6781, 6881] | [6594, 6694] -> 0.78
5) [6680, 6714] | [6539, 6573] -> 0.69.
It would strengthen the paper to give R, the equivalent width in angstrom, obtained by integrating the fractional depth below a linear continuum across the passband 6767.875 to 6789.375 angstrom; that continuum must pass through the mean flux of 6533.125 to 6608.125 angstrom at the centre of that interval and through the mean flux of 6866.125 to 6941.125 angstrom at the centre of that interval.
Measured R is 4.54 angstrom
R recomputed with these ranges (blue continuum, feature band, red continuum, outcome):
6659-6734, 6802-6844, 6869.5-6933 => 4.2 angstrom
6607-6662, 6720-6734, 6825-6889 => 2.8 angstrom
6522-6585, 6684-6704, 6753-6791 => 2.4 angstrom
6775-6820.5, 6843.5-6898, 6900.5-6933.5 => 4.2 angstrom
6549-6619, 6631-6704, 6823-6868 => 8.6 angstrom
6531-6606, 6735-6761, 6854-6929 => 6.4 angstrom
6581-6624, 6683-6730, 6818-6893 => 8.1 angstrom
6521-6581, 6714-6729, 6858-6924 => 4.2 angstrom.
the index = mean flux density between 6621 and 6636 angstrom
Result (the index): 10.7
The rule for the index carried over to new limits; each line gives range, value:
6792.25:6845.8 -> 7.87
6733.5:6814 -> 7.94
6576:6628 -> 11.4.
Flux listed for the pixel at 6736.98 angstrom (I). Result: 7.866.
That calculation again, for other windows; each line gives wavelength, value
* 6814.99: 8.408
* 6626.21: 10.7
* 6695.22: 8.091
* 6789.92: 7.799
